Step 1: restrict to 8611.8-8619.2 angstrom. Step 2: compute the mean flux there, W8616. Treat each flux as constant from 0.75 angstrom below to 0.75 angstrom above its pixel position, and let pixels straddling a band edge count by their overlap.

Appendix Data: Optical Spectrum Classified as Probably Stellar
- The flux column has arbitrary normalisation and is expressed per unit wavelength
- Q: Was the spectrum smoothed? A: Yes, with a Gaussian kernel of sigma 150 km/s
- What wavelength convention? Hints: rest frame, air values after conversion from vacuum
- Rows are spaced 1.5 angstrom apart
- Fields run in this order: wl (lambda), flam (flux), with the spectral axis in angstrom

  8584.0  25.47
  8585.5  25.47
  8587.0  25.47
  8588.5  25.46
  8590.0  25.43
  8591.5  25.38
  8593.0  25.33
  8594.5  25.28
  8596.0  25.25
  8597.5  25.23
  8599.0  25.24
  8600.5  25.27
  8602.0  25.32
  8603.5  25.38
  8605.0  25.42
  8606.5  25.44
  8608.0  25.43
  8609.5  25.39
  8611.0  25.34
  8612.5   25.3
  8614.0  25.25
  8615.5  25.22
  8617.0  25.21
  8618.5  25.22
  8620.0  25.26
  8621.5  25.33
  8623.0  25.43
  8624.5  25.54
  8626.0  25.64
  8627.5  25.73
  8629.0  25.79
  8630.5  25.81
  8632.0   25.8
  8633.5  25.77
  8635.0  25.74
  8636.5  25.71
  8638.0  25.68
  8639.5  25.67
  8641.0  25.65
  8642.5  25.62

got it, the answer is 25.2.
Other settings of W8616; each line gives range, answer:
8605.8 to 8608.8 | 25.4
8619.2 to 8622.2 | 25.3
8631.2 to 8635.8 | 25.8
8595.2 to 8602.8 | 25.3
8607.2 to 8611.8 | 25.4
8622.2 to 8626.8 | 25.5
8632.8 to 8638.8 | 25.7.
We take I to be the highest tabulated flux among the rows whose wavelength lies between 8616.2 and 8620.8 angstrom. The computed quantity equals 25.26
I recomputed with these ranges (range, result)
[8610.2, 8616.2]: 25.34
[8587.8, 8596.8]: 25.46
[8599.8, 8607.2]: 25.44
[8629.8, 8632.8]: 25.81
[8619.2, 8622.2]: 25.33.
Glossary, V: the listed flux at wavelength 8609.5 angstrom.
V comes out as 25.39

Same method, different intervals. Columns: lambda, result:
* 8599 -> 25.24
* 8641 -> 25.65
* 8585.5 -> 25.47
